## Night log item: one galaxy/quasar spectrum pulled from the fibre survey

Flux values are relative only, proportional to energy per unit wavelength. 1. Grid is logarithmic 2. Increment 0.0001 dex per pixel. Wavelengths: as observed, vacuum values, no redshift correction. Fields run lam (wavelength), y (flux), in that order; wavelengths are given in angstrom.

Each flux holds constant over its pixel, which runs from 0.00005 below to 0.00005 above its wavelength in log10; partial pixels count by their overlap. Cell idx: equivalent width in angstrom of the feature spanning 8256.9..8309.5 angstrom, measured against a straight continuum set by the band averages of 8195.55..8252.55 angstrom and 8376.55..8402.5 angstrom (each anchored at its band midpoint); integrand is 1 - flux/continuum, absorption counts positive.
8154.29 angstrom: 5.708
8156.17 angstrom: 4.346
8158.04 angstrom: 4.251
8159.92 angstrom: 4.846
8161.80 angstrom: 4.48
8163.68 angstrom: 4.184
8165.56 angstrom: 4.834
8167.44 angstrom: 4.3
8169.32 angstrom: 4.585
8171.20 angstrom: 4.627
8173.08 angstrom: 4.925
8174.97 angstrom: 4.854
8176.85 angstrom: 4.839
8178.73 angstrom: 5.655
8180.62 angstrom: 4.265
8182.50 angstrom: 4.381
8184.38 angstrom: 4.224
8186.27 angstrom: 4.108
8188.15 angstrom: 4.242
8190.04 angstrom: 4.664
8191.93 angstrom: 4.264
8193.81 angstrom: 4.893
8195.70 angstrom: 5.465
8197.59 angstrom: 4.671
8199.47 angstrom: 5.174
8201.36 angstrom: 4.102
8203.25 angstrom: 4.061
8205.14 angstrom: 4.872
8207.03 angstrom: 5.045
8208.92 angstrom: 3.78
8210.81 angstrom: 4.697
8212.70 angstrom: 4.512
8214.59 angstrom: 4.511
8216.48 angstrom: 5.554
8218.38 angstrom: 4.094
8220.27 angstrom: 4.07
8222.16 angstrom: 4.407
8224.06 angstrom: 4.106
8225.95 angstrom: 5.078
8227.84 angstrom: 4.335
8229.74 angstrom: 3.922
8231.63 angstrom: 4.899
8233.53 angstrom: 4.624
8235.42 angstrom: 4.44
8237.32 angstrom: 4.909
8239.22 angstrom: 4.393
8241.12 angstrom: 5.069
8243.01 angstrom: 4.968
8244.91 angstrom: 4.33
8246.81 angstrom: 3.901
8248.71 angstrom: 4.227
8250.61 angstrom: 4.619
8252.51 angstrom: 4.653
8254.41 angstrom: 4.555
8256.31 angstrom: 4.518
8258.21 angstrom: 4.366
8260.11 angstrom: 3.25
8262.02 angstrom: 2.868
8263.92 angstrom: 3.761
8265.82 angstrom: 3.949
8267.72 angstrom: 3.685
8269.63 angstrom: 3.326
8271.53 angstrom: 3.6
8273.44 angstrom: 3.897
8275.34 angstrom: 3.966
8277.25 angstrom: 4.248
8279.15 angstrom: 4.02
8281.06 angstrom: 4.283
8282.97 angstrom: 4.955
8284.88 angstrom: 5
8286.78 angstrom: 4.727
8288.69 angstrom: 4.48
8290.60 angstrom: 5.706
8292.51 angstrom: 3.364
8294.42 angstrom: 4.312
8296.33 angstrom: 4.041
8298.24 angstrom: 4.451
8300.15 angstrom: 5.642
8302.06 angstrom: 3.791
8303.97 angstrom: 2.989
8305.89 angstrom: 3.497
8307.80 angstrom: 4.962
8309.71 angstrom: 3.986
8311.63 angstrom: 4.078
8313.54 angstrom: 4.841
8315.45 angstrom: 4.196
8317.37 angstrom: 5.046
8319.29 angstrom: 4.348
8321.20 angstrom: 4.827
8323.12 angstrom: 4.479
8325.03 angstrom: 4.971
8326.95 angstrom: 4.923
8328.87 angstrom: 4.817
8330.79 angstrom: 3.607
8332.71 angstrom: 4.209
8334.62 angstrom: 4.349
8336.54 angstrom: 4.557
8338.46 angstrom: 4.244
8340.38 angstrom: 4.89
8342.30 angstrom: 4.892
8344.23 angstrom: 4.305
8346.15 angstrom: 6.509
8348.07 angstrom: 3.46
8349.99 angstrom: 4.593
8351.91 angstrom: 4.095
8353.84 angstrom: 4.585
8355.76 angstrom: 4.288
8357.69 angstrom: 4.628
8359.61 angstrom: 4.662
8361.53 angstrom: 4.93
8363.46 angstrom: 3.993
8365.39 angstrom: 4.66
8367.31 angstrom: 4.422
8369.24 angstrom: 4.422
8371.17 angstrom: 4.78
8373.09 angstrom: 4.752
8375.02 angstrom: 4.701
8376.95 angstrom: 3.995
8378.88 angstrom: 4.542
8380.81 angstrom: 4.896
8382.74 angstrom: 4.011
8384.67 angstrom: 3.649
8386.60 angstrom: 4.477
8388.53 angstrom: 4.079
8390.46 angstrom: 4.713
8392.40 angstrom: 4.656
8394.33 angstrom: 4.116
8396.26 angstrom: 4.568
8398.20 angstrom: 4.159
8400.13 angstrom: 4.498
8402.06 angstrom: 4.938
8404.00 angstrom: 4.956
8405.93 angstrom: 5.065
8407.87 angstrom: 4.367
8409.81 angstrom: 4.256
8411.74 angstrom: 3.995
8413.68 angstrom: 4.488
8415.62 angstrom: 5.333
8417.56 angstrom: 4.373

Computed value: 4.3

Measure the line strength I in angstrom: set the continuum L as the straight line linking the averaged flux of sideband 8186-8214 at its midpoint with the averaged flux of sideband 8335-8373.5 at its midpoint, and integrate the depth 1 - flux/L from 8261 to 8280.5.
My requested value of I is 3.57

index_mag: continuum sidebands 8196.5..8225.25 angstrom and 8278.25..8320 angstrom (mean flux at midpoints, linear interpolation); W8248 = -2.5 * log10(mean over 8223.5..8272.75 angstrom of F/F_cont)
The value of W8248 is 0.06 mag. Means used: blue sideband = 4.52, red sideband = 4.4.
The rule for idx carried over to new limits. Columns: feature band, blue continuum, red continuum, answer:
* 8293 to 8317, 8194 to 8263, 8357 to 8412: 1.3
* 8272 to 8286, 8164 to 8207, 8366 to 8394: 0.7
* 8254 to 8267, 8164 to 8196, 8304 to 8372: 2.0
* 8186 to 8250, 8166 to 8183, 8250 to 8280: -2.9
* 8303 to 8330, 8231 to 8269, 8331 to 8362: 0.3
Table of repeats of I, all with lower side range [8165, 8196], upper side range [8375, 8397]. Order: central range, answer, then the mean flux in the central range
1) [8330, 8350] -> -0.5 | 4.52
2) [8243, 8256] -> 0.3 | 4.43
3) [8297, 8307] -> 0.9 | 4.09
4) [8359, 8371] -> -0.4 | 4.53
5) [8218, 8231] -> 0.7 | 4.31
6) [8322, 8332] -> -0.3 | 4.55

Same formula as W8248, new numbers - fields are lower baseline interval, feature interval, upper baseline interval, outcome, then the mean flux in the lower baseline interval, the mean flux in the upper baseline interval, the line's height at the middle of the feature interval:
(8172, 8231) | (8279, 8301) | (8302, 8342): -0.04 mag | 4.57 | 4.38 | 4.43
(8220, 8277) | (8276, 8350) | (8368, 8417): -0.03 mag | 4.22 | 4.49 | 4.35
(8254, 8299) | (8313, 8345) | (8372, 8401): -0.07 mag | 4.13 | 4.39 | 4.26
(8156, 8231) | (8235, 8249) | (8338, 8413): 0.00 mag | 4.56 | 4.51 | 4.55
